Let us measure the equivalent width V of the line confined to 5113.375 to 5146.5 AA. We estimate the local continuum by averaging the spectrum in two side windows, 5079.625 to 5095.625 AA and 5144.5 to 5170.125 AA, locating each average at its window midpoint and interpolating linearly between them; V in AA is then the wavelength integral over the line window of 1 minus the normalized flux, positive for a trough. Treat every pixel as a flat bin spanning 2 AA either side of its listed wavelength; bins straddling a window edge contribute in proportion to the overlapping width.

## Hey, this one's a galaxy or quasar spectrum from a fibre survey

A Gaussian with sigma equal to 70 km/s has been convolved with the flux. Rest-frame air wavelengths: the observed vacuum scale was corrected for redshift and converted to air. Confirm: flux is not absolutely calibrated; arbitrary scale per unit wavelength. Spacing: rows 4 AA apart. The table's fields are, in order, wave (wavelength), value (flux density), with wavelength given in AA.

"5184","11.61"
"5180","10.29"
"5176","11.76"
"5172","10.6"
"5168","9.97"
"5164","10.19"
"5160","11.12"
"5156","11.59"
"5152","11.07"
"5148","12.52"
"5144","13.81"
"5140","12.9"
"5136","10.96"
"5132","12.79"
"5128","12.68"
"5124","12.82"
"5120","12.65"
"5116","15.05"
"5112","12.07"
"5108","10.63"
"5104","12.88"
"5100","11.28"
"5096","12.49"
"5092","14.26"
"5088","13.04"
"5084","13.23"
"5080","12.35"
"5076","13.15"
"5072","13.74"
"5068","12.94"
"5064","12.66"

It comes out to -2.52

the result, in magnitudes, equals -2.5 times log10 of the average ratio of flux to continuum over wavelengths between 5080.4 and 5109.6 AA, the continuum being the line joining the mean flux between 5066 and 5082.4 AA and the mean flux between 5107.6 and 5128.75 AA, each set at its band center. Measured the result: 0.032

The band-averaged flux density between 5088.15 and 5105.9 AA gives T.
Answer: 12.8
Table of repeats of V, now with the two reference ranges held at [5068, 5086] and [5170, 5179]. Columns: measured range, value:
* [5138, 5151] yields -1.36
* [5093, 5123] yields -0.15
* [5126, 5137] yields -0.26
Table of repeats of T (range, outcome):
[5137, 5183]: 11.4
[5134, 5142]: 11.9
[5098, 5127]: 12.5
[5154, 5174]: 10.7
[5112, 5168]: 12.2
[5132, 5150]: 12.6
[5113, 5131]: 13.2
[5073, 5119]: 12.8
